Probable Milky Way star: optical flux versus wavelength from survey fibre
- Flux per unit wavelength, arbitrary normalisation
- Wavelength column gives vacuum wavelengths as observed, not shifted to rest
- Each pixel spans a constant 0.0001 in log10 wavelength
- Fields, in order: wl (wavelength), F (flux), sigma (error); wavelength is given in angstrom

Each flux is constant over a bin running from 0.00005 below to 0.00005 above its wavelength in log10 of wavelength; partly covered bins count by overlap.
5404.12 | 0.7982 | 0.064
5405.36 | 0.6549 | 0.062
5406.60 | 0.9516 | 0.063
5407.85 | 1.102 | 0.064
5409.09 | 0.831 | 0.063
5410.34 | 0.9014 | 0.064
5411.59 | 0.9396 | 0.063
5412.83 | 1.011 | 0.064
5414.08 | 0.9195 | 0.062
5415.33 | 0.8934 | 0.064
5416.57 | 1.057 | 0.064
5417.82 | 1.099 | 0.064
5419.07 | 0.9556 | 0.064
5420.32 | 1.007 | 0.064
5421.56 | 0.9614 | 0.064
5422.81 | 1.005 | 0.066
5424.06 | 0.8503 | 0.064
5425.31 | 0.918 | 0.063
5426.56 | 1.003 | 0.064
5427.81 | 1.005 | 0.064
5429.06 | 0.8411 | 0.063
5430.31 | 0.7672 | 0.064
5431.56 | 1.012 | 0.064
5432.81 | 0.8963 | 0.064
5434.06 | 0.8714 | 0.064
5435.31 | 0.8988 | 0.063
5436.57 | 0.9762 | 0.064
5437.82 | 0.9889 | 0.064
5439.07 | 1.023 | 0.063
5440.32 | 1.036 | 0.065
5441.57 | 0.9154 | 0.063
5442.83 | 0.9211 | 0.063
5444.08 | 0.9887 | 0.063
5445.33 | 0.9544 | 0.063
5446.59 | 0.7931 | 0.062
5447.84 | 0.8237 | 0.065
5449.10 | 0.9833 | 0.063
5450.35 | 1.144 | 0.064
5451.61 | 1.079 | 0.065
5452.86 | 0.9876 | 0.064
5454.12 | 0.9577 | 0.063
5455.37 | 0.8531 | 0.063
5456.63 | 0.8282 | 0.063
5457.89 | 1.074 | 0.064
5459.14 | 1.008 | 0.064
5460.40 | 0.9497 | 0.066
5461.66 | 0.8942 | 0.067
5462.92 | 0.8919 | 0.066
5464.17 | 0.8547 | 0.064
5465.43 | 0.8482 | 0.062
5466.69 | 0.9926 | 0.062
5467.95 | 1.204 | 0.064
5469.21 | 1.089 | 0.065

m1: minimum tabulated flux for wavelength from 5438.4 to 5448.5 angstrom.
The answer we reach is 0.7931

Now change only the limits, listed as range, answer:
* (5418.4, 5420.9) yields 0.9556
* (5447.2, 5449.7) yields 0.8237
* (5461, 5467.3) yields 0.8482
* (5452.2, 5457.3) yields 0.8282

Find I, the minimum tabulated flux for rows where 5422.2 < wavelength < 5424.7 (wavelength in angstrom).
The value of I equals 0.8503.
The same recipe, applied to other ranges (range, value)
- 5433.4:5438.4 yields 0.8714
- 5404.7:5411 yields 0.6549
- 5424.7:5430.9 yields 0.7672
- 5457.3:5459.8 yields 1.008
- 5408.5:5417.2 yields 0.831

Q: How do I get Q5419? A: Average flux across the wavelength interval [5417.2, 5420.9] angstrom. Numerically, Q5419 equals 1.02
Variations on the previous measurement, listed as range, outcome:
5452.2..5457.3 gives 0.909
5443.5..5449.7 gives 0.907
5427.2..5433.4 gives 0.904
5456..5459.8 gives 0.97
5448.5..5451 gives 1.06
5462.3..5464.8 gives 0.876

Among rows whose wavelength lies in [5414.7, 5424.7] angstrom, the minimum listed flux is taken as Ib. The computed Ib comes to 0.8503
